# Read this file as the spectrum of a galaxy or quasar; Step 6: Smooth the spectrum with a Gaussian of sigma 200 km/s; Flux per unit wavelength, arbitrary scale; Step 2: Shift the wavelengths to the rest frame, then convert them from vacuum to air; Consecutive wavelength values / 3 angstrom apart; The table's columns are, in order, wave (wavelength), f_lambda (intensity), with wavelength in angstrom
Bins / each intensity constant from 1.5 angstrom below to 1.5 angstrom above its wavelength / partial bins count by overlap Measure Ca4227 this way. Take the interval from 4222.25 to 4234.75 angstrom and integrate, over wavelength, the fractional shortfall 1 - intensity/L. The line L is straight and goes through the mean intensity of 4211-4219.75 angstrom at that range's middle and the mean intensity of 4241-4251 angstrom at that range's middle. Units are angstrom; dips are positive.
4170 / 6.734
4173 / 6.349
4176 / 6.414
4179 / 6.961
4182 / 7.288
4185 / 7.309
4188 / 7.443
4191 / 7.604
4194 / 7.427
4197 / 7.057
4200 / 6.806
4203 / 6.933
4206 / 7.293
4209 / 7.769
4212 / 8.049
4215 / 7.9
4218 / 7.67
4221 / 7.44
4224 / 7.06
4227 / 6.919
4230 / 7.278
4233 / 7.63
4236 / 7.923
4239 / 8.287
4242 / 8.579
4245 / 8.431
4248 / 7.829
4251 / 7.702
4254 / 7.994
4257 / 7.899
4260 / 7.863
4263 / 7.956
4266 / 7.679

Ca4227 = 1.18 angstrom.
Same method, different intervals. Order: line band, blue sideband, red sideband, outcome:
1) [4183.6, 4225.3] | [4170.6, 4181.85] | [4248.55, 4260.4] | -1.85 angstrom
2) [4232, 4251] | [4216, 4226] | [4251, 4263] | -1.02 angstrom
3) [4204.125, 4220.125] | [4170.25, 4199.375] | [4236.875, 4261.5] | -0.45 angstrom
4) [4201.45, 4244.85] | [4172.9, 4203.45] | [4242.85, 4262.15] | -0.43 angstrom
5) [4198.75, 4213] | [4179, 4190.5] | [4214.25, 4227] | 0.05 angstrom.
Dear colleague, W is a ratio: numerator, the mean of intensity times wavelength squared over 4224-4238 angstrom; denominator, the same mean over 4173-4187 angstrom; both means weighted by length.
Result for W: 1.10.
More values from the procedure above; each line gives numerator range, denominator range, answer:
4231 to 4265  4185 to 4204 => 1.13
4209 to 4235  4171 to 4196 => 1.08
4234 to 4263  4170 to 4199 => 1.17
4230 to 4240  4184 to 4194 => 1.07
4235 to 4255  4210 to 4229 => 1.09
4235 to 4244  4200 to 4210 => 1.17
